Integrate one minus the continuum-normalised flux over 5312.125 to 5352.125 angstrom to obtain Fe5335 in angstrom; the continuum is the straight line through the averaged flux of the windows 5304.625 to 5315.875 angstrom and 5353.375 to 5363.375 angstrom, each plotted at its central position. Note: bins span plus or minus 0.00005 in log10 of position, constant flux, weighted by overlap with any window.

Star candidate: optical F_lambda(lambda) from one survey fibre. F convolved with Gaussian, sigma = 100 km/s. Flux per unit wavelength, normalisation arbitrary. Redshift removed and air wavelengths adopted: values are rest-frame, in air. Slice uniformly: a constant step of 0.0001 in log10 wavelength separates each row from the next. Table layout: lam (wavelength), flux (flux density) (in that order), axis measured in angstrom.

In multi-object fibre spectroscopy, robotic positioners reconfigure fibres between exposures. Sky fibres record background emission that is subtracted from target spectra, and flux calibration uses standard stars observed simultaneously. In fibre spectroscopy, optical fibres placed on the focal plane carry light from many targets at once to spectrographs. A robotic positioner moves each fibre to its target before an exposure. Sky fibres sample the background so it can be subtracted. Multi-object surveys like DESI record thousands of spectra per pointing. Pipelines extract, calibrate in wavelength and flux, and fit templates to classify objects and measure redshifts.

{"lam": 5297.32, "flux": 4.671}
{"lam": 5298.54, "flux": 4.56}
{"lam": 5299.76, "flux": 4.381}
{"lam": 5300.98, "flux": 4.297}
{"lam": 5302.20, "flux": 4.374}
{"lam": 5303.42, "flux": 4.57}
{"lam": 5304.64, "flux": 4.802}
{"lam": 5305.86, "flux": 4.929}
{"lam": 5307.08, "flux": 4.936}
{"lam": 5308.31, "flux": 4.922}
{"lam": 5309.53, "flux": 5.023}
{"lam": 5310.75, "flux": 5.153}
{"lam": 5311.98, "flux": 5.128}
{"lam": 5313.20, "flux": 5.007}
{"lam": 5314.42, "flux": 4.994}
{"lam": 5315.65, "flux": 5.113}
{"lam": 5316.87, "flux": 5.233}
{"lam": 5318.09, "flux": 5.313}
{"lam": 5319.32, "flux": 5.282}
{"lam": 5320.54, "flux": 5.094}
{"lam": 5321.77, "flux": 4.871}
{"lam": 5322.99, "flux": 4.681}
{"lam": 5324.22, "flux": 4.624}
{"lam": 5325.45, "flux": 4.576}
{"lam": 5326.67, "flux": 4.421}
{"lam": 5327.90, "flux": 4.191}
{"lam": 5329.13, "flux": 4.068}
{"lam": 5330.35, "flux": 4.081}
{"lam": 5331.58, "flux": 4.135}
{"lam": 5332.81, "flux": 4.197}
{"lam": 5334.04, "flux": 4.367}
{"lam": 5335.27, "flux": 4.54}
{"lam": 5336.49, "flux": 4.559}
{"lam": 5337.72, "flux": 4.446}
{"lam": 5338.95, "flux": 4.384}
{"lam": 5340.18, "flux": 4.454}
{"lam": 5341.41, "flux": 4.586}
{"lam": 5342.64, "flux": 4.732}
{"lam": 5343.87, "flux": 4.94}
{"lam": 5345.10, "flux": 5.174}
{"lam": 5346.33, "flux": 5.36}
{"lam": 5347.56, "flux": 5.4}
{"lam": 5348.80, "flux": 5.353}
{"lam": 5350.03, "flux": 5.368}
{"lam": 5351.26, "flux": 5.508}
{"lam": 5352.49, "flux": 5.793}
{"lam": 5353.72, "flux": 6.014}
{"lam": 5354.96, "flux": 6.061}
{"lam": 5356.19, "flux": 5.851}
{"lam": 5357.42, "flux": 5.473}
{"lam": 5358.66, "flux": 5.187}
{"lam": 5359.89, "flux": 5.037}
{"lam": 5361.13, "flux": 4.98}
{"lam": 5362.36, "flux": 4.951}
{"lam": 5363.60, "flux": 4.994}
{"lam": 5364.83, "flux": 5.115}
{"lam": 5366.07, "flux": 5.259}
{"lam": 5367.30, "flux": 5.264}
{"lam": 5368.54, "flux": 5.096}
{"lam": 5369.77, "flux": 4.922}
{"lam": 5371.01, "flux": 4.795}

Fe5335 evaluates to 3.0 angstrom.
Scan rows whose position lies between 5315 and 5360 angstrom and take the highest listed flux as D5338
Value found 6.061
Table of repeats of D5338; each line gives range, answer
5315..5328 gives 5.313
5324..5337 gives 4.624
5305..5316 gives 5.153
